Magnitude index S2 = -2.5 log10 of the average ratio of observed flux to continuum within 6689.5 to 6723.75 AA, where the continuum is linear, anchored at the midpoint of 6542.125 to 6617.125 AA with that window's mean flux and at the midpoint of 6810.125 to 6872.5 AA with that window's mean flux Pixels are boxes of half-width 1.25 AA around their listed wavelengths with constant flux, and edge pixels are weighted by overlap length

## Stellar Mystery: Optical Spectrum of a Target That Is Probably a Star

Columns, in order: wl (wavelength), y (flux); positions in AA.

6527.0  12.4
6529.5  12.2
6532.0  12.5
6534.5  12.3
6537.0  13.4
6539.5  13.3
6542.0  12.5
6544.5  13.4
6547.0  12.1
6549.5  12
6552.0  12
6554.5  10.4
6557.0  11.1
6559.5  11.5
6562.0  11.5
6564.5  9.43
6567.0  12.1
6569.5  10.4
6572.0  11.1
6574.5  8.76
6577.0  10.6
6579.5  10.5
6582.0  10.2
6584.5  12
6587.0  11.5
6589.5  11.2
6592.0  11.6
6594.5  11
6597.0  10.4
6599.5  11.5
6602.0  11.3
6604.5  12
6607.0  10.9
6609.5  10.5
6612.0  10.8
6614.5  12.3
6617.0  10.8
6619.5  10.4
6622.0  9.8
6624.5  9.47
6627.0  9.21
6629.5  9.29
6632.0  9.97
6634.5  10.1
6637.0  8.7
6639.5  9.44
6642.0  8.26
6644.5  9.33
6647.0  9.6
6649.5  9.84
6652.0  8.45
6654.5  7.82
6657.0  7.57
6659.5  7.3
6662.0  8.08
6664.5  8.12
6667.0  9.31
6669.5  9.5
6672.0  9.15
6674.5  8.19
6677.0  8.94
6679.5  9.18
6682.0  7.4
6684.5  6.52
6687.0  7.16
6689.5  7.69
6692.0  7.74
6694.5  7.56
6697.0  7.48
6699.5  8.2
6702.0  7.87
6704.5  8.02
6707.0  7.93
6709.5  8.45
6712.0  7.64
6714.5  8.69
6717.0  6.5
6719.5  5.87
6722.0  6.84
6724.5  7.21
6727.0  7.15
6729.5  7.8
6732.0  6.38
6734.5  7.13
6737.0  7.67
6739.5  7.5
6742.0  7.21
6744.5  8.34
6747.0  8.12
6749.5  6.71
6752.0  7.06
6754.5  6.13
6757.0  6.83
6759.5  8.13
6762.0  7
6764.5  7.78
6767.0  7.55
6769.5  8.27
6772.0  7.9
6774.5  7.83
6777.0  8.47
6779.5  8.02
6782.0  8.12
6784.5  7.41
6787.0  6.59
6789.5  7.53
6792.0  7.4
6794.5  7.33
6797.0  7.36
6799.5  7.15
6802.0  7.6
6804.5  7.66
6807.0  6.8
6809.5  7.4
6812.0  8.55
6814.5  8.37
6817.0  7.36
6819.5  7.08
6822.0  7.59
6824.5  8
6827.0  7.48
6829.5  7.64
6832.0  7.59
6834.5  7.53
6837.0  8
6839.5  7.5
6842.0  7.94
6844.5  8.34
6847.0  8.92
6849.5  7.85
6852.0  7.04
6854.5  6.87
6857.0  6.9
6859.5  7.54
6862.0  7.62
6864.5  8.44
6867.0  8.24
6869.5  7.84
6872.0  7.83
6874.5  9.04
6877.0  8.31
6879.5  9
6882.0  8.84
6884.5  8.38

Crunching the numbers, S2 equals 0.25 mag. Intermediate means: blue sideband 11.2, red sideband 7.76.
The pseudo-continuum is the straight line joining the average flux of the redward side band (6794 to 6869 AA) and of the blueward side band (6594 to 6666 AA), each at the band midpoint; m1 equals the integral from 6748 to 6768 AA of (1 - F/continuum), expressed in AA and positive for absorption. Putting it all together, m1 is 3.0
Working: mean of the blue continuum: 9.72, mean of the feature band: 7.16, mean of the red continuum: 7.66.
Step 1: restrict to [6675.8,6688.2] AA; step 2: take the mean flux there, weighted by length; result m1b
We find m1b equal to 7.84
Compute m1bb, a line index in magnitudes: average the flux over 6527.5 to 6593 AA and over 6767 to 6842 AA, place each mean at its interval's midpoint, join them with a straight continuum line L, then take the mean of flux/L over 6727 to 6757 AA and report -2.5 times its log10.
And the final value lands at 0.19 mag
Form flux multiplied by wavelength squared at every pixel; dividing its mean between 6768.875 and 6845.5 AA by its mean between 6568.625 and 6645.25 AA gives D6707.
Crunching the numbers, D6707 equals 0.78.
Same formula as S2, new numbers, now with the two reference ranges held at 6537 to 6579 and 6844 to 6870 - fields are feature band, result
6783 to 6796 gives 0.181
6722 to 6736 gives 0.294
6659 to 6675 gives 0.174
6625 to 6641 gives 0.117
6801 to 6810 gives 0.144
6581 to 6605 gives -0.025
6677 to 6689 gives 0.271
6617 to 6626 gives 0.069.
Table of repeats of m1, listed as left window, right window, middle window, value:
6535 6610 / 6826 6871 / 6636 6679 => 6.5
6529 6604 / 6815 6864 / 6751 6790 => 4.8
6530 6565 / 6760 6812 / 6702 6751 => 7.1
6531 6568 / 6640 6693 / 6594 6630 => -2.2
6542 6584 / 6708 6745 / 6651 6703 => 2.6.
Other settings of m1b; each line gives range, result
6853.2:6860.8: 7.11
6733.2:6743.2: 7.37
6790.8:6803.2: 7.37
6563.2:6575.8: 10.4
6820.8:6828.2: 7.69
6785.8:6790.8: 7.07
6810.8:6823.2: 7.79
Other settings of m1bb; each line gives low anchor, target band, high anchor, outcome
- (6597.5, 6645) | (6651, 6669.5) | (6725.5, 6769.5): 0.14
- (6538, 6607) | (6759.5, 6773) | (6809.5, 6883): 0.15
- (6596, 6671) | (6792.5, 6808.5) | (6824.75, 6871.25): 0.12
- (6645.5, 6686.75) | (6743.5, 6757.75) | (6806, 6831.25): 0.11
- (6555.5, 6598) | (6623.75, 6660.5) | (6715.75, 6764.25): 0.05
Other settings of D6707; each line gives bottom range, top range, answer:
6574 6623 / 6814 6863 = 0.75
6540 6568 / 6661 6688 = 0.74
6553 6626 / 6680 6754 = 0.71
